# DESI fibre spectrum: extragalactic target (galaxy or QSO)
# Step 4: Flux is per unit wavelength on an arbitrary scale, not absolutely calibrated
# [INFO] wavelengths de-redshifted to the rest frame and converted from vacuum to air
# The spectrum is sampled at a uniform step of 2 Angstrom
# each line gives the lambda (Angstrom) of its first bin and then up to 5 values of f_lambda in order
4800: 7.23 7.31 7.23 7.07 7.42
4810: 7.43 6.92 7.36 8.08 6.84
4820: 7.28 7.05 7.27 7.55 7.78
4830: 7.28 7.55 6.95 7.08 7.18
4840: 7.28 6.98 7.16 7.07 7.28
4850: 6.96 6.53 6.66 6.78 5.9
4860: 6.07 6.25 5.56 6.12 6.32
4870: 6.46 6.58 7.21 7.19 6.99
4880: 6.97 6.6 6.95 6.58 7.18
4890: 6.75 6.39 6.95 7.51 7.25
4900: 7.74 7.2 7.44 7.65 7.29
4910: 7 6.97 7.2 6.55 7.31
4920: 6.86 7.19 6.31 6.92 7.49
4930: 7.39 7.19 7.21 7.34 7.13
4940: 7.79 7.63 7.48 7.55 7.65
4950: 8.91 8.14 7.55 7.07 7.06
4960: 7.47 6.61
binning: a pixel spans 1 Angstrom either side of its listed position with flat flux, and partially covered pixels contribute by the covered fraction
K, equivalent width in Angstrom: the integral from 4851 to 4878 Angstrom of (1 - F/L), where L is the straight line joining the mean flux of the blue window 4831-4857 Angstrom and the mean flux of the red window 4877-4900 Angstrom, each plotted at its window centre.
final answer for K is 2.10 Angstrom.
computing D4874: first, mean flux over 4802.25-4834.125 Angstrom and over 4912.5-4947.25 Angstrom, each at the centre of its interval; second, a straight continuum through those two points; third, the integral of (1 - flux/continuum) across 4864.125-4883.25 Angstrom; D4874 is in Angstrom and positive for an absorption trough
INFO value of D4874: 1.58 Angstrom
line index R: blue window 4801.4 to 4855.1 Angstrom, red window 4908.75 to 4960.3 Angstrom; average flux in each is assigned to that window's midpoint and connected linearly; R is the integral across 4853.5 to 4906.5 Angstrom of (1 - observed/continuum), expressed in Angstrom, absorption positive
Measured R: 3.5 Angstrom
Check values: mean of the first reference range 7.2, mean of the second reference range 7.32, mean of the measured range 6.78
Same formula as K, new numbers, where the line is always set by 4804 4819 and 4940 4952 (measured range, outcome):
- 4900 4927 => 2.2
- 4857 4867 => 2.0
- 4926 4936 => 0.7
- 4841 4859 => 1.6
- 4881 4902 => 1.7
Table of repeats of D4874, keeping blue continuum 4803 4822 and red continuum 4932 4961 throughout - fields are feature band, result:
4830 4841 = 0.2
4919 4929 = 0.7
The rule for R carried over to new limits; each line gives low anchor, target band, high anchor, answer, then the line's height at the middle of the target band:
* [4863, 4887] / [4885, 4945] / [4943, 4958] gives 0.3 Angstrom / 7.2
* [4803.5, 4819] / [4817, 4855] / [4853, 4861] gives -2.0 Angstrom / 6.79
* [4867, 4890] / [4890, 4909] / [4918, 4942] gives -0.7 Angstrom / 6.97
